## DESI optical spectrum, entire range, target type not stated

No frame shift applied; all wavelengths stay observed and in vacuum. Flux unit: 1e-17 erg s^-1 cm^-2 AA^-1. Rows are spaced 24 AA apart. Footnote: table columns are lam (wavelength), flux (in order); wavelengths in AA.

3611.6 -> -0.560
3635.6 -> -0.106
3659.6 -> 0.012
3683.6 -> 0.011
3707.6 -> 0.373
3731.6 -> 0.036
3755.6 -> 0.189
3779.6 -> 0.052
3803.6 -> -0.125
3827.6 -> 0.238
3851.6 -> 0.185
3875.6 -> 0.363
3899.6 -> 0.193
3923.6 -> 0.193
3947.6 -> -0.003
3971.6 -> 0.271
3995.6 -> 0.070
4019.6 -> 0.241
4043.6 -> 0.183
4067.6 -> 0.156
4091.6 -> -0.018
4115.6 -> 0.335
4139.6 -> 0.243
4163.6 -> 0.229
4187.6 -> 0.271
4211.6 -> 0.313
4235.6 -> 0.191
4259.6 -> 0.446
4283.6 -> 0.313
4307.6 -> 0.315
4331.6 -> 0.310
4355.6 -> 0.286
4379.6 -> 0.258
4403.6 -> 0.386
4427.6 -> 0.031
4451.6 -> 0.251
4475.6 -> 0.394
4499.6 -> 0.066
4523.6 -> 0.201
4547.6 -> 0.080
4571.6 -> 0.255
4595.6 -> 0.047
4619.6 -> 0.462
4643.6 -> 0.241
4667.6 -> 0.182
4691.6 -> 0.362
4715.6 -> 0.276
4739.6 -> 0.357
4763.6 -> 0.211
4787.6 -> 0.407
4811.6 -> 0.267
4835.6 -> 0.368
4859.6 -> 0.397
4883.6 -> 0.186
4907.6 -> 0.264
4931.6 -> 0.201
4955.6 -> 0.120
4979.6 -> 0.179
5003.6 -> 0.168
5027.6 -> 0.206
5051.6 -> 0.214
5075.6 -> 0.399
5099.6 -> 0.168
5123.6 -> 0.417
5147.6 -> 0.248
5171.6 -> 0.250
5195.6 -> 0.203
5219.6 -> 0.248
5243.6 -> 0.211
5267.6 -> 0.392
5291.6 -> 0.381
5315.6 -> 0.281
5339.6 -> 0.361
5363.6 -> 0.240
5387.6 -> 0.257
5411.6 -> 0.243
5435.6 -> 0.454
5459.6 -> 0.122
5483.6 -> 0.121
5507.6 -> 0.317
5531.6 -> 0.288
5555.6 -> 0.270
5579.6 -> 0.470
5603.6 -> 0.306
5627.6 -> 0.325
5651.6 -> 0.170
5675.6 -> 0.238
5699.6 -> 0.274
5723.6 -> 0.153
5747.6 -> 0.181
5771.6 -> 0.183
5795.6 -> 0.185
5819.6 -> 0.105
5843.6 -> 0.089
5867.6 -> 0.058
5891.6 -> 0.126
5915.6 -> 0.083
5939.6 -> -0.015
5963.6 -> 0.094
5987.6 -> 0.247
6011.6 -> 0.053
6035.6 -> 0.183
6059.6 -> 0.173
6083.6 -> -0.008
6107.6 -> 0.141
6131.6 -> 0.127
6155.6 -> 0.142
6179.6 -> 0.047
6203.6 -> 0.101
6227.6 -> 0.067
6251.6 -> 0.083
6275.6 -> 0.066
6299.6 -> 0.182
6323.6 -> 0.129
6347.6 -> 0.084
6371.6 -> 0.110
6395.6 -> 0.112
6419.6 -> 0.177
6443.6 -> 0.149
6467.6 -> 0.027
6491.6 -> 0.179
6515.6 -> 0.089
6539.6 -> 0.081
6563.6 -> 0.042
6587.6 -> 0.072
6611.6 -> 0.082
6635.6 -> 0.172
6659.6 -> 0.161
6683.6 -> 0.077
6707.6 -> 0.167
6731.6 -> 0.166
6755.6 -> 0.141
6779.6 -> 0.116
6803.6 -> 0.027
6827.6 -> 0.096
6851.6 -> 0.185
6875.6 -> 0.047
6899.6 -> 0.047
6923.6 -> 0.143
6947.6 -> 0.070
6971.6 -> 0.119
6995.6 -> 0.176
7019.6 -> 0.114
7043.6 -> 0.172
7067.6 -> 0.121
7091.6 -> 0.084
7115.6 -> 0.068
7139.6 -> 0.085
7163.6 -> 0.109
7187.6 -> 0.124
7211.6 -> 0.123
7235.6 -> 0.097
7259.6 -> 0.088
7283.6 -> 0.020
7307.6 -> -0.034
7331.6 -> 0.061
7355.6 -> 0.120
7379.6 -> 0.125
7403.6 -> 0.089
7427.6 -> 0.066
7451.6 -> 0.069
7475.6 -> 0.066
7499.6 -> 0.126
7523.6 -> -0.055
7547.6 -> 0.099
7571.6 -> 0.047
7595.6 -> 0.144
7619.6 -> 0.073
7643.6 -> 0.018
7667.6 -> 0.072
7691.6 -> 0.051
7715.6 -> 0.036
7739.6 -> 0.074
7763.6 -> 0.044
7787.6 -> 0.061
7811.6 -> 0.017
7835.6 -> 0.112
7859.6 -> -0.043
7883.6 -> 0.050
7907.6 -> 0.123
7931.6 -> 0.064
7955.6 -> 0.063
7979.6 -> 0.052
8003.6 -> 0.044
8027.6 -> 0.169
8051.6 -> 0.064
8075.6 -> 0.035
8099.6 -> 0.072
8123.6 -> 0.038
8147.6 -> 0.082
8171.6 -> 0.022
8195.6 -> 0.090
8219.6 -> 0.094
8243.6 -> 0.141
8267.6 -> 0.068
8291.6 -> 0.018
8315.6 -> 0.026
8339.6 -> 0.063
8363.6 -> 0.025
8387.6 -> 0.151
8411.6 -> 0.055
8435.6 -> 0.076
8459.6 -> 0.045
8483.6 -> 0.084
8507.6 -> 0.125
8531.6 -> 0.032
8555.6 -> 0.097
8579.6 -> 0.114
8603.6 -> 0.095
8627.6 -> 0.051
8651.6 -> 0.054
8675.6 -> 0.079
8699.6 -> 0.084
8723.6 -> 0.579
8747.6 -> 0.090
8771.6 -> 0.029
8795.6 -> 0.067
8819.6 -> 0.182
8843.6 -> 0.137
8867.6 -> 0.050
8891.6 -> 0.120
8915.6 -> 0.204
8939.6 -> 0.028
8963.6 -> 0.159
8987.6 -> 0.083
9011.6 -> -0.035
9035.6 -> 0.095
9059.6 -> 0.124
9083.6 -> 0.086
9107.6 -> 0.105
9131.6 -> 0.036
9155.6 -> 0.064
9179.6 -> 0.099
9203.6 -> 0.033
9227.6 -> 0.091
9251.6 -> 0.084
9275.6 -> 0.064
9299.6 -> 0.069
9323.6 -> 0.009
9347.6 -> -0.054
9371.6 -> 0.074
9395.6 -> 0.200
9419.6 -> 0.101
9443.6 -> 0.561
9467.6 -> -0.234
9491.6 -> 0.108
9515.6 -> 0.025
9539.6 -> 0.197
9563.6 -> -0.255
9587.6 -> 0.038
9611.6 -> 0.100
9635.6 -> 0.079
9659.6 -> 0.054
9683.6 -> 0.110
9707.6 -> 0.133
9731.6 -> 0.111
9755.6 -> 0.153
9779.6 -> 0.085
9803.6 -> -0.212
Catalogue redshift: 1.34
